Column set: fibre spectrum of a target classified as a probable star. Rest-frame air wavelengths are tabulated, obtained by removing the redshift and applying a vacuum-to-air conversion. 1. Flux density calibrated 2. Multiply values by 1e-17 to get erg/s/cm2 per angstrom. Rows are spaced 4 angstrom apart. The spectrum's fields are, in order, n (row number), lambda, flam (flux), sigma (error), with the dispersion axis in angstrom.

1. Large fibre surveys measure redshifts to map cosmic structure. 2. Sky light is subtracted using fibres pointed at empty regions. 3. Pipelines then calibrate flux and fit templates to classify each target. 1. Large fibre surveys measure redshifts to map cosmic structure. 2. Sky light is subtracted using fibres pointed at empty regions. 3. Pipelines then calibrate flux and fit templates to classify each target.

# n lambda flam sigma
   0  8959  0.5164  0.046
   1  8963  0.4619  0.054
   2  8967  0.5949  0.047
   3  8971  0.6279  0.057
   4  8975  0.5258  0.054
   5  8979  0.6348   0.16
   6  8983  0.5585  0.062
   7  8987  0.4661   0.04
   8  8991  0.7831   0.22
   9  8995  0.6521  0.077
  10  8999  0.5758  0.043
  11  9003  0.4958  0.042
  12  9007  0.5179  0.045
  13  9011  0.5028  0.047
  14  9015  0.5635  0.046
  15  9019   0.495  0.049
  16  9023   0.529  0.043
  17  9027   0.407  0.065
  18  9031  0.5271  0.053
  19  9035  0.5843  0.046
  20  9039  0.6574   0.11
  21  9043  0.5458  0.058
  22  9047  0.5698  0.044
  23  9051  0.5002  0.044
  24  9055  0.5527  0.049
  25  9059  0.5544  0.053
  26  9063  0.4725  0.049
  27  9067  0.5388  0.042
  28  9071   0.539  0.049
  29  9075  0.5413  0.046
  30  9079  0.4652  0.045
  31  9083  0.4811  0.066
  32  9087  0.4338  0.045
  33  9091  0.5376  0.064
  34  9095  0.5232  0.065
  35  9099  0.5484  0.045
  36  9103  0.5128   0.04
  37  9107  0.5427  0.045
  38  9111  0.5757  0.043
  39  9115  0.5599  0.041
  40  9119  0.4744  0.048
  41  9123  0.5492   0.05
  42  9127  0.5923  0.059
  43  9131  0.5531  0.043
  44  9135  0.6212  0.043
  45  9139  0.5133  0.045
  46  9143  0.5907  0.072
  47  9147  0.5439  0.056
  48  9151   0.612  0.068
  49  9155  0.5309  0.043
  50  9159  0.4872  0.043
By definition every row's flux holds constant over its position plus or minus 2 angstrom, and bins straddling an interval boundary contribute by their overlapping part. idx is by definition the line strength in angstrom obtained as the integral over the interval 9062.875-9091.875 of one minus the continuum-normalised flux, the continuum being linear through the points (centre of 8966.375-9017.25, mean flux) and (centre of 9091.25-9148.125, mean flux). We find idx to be 3.0 angstrom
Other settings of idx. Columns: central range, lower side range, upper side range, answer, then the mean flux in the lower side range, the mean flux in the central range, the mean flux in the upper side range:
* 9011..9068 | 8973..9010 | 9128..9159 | 3.8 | 0.577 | 0.534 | 0.562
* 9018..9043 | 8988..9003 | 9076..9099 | 1.9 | 0.633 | 0.536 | 0.496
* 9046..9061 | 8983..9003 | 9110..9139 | 1.0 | 0.601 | 0.543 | 0.557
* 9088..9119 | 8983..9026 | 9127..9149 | 1.6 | 0.555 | 0.535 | 0.567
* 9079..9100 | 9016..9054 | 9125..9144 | 2.2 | 0.536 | 0.499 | 0.573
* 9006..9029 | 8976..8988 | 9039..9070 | 2.0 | 0.558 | 0.502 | 0.542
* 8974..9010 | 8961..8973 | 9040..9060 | -1.3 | 0.562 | 0.578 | 0.55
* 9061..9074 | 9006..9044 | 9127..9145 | 0.7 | 0.533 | 0.519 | 0.572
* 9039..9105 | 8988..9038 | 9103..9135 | 3.4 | 0.553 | 0.524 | 0.552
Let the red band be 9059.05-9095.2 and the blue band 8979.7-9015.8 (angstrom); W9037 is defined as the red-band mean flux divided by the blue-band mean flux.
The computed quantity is 0.89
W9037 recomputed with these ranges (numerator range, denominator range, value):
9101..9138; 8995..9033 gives 1.06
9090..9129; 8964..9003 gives 0.91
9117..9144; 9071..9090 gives 1.13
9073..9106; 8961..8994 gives 0.87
